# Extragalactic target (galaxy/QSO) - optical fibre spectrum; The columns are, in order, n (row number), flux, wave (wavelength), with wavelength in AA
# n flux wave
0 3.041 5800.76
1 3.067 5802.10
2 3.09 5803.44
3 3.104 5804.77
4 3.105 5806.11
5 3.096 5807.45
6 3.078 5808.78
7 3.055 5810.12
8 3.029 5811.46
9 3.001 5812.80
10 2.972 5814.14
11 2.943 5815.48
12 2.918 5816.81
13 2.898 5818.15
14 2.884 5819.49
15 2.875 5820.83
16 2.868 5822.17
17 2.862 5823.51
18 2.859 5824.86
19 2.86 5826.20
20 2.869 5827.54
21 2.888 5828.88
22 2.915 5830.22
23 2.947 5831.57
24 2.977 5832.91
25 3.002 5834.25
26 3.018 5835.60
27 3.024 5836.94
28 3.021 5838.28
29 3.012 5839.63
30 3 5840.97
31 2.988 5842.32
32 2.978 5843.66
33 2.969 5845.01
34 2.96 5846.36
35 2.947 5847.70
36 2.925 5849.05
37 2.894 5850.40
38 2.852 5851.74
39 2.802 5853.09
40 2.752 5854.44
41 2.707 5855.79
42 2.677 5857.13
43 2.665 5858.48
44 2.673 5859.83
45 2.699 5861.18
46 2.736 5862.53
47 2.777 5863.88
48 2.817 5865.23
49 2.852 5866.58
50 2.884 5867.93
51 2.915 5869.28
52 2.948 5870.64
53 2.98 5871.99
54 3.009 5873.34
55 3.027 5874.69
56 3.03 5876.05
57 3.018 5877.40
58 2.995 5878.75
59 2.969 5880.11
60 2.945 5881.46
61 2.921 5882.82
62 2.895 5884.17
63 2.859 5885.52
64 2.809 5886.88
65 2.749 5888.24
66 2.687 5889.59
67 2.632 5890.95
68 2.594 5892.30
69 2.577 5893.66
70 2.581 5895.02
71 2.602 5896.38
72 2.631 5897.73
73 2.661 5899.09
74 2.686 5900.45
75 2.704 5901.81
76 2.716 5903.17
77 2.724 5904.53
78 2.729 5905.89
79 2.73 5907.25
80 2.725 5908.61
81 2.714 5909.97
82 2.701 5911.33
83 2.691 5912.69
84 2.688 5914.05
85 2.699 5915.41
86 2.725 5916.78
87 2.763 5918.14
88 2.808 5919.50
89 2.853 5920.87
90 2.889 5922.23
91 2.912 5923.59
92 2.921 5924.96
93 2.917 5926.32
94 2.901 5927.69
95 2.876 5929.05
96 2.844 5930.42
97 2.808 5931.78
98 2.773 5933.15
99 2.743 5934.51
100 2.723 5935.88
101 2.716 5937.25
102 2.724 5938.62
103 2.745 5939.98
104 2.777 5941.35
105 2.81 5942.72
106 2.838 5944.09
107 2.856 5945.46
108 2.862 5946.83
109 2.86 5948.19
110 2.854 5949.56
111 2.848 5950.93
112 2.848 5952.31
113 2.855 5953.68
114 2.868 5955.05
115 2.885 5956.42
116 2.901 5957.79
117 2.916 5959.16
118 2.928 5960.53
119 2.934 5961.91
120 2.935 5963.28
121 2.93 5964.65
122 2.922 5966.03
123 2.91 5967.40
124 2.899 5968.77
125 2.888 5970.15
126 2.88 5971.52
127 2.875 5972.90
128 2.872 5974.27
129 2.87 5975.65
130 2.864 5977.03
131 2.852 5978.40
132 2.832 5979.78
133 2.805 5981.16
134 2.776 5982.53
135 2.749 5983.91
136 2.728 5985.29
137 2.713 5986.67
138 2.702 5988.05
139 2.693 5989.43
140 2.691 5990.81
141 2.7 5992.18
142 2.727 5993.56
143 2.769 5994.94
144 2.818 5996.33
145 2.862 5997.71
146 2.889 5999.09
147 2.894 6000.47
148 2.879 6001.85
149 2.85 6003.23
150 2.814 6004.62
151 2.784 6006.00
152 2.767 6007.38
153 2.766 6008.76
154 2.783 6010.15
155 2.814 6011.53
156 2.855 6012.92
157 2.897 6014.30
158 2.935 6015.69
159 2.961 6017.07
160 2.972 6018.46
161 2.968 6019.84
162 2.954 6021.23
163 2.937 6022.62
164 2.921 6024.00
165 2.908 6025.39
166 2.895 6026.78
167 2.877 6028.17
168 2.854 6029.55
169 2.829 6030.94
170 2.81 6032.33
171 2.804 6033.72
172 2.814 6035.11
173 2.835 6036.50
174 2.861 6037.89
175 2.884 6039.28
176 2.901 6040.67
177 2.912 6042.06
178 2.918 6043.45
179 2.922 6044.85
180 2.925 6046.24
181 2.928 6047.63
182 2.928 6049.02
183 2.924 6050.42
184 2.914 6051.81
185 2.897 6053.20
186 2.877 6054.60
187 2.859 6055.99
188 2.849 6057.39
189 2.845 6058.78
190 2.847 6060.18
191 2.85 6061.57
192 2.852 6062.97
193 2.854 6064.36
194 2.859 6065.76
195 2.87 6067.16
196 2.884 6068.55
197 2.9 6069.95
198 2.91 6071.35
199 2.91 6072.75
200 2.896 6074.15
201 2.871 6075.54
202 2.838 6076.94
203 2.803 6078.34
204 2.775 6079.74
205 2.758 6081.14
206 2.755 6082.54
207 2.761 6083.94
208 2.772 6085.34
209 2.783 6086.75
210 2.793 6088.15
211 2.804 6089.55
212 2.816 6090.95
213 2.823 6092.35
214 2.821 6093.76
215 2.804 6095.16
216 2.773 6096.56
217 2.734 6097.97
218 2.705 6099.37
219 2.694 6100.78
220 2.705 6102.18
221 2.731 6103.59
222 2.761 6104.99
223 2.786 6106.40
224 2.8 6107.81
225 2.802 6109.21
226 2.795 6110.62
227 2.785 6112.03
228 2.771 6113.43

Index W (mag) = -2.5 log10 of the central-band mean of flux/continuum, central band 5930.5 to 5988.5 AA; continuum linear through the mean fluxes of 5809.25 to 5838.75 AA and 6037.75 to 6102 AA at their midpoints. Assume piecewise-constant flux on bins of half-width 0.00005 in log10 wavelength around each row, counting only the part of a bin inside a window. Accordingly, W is 0.02 mag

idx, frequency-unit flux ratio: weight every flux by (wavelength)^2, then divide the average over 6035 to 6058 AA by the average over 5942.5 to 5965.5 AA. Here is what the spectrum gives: 1.04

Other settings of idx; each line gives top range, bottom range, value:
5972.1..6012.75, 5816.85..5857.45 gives 1.01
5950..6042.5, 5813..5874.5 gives 1.04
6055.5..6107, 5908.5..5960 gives 1.05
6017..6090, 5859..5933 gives 1.08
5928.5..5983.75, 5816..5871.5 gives 1.03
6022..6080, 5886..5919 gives 1.12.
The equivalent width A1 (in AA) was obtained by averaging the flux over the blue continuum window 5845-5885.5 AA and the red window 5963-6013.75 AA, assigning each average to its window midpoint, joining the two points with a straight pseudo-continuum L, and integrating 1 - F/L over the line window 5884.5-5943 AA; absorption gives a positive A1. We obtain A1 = 2.1 AA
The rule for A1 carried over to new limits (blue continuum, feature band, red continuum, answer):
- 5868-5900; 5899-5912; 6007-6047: 0.6 AA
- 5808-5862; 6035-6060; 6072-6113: -0.7 AA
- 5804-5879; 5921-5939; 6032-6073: 0.5 AA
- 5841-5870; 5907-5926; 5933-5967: 0.4 AA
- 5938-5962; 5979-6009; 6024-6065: 0.8 AA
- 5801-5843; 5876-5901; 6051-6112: 1.4 AA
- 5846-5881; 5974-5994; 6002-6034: 0.7 AA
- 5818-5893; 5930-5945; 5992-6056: 0.5 AA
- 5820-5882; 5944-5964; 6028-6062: 0.0 AA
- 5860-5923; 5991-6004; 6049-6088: 0.0 AA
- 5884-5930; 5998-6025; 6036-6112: -0.7 AA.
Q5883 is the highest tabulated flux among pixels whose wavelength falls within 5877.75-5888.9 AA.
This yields 2.995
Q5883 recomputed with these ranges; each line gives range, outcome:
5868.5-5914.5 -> 3.03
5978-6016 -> 2.935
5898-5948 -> 2.921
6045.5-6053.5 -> 2.928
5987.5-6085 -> 2.972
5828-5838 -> 3.024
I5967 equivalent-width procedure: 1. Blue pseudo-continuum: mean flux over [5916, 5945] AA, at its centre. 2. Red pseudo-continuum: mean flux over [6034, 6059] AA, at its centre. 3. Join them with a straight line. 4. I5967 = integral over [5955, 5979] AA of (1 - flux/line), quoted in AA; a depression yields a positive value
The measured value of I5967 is -0.52 AA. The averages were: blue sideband 2.81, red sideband 2.89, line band 2.9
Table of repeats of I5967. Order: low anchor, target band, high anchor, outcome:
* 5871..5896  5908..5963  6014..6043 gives 0.9 AA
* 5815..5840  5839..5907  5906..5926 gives 0.7 AA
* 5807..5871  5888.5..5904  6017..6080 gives 1.3 AA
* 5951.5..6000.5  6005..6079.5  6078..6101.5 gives -2.0 AA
